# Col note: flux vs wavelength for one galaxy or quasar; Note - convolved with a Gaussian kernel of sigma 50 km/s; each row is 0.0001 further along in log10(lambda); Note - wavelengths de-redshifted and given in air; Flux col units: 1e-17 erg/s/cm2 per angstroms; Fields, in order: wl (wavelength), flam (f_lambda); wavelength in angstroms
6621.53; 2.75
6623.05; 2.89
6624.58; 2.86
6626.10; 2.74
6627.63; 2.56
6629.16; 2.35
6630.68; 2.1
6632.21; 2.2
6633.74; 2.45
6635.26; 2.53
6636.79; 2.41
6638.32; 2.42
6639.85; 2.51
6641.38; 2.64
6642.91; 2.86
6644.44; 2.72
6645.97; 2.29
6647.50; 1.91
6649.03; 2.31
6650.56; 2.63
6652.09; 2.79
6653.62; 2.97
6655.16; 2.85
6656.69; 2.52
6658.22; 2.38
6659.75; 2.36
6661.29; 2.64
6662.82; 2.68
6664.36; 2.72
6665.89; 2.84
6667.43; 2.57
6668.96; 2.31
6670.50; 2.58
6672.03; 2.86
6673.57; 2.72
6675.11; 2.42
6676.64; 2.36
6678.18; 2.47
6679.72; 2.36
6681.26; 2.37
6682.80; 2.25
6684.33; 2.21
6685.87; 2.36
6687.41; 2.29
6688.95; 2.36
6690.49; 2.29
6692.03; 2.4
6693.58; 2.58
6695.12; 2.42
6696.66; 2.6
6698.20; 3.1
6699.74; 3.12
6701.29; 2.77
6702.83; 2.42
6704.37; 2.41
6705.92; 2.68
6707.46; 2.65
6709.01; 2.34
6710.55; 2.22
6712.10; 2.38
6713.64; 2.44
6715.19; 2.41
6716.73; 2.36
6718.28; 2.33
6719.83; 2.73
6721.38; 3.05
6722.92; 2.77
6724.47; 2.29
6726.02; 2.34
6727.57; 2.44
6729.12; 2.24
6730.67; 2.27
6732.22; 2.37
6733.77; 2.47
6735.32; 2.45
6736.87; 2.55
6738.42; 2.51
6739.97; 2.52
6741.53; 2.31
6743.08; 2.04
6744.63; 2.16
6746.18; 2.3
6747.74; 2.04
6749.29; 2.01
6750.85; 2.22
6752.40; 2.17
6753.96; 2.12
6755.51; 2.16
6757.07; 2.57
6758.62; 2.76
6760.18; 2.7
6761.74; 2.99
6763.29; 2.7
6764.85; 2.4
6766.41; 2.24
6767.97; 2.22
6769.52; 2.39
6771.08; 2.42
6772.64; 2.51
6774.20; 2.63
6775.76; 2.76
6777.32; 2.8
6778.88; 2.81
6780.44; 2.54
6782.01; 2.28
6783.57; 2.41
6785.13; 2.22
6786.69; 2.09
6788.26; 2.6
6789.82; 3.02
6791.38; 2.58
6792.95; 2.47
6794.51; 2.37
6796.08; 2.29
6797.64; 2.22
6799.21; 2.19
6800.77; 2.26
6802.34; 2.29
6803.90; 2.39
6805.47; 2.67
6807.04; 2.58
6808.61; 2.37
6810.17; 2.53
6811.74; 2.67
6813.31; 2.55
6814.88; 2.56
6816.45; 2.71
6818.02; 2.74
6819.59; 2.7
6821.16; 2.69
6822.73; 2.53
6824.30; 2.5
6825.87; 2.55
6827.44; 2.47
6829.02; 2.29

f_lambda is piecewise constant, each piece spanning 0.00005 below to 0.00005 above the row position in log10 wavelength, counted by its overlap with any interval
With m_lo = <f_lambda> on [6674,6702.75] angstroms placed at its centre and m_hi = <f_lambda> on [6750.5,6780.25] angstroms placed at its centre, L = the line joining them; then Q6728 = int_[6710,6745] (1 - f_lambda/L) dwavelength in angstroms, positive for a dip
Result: 1.0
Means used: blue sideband 2.49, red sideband 2.51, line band 2.42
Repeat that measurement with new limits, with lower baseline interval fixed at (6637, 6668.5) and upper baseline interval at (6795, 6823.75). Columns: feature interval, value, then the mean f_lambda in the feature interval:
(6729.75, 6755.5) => 2.56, 2.28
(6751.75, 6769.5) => 0.45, 2.46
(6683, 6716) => 0.75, 2.49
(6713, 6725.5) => -0.02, 2.54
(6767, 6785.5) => 0.07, 2.5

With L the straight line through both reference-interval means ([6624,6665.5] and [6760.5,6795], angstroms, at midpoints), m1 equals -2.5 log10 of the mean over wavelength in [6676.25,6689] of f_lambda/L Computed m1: 0.09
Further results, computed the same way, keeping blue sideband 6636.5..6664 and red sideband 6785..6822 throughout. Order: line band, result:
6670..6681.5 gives 0.009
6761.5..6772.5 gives 0.022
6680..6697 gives 0.075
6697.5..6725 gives -0.022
